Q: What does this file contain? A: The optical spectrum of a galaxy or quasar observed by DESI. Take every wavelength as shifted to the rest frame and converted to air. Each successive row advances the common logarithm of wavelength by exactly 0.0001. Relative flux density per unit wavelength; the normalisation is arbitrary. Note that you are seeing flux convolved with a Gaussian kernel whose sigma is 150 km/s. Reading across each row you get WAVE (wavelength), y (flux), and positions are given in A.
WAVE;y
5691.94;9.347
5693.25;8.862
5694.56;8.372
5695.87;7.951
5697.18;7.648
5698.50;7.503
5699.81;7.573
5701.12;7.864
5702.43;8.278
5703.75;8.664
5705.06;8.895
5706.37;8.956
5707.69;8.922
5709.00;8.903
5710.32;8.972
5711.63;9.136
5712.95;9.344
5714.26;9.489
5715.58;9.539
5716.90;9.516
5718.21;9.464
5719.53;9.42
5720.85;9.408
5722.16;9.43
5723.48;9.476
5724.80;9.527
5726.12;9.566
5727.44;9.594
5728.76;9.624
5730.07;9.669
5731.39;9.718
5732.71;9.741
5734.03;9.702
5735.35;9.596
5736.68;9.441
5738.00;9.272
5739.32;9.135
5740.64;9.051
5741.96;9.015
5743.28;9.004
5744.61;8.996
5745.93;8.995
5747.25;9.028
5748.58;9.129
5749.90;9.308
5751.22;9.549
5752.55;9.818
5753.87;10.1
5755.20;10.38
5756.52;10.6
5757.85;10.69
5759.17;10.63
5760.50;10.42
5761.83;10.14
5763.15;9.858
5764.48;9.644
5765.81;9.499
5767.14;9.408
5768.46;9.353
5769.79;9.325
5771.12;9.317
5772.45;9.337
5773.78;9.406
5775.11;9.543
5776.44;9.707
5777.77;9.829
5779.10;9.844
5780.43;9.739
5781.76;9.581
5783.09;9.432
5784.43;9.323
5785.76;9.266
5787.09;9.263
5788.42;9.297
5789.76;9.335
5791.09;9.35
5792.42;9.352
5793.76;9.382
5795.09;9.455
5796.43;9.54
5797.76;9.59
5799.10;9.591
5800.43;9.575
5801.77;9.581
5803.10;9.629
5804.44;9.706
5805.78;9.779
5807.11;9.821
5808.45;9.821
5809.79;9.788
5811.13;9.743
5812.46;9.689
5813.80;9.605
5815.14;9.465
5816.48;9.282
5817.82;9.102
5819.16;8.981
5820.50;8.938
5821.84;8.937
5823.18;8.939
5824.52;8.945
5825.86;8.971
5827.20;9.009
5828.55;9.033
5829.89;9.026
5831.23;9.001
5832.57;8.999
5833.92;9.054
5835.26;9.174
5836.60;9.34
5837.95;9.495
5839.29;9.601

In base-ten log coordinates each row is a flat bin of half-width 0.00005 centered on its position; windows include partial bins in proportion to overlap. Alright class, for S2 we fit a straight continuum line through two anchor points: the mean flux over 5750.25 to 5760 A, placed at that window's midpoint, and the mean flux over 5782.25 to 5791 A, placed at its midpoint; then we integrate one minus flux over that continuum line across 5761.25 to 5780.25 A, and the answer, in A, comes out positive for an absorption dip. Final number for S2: 0.4 A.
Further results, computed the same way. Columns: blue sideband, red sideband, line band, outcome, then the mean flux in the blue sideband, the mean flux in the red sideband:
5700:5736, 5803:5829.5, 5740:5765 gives -1.1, 9.25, 9.35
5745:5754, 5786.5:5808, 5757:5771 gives -0.7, 9.37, 9.52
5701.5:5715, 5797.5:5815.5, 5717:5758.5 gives -1.7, 8.94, 9.68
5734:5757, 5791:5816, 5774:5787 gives 0.0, 9.44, 9.61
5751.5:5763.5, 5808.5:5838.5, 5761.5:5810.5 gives 1.3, 10.3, 9.22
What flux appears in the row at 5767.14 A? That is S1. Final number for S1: 9.408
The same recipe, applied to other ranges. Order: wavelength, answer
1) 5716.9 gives 9.516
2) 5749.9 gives 9.308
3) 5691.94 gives 9.347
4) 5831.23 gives 9.001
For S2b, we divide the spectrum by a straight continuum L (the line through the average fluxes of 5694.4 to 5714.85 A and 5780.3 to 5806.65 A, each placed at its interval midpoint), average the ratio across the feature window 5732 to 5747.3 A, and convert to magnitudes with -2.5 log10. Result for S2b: -0.04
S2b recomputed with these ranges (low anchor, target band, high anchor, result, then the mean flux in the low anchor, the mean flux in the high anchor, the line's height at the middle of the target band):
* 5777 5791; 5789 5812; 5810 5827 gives -0.026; 9.49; 9.23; 9.36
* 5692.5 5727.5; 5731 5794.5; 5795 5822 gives -0.039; 8.89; 9.52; 9.22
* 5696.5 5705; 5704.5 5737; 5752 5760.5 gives -0.066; 7.99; 10.4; 8.85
